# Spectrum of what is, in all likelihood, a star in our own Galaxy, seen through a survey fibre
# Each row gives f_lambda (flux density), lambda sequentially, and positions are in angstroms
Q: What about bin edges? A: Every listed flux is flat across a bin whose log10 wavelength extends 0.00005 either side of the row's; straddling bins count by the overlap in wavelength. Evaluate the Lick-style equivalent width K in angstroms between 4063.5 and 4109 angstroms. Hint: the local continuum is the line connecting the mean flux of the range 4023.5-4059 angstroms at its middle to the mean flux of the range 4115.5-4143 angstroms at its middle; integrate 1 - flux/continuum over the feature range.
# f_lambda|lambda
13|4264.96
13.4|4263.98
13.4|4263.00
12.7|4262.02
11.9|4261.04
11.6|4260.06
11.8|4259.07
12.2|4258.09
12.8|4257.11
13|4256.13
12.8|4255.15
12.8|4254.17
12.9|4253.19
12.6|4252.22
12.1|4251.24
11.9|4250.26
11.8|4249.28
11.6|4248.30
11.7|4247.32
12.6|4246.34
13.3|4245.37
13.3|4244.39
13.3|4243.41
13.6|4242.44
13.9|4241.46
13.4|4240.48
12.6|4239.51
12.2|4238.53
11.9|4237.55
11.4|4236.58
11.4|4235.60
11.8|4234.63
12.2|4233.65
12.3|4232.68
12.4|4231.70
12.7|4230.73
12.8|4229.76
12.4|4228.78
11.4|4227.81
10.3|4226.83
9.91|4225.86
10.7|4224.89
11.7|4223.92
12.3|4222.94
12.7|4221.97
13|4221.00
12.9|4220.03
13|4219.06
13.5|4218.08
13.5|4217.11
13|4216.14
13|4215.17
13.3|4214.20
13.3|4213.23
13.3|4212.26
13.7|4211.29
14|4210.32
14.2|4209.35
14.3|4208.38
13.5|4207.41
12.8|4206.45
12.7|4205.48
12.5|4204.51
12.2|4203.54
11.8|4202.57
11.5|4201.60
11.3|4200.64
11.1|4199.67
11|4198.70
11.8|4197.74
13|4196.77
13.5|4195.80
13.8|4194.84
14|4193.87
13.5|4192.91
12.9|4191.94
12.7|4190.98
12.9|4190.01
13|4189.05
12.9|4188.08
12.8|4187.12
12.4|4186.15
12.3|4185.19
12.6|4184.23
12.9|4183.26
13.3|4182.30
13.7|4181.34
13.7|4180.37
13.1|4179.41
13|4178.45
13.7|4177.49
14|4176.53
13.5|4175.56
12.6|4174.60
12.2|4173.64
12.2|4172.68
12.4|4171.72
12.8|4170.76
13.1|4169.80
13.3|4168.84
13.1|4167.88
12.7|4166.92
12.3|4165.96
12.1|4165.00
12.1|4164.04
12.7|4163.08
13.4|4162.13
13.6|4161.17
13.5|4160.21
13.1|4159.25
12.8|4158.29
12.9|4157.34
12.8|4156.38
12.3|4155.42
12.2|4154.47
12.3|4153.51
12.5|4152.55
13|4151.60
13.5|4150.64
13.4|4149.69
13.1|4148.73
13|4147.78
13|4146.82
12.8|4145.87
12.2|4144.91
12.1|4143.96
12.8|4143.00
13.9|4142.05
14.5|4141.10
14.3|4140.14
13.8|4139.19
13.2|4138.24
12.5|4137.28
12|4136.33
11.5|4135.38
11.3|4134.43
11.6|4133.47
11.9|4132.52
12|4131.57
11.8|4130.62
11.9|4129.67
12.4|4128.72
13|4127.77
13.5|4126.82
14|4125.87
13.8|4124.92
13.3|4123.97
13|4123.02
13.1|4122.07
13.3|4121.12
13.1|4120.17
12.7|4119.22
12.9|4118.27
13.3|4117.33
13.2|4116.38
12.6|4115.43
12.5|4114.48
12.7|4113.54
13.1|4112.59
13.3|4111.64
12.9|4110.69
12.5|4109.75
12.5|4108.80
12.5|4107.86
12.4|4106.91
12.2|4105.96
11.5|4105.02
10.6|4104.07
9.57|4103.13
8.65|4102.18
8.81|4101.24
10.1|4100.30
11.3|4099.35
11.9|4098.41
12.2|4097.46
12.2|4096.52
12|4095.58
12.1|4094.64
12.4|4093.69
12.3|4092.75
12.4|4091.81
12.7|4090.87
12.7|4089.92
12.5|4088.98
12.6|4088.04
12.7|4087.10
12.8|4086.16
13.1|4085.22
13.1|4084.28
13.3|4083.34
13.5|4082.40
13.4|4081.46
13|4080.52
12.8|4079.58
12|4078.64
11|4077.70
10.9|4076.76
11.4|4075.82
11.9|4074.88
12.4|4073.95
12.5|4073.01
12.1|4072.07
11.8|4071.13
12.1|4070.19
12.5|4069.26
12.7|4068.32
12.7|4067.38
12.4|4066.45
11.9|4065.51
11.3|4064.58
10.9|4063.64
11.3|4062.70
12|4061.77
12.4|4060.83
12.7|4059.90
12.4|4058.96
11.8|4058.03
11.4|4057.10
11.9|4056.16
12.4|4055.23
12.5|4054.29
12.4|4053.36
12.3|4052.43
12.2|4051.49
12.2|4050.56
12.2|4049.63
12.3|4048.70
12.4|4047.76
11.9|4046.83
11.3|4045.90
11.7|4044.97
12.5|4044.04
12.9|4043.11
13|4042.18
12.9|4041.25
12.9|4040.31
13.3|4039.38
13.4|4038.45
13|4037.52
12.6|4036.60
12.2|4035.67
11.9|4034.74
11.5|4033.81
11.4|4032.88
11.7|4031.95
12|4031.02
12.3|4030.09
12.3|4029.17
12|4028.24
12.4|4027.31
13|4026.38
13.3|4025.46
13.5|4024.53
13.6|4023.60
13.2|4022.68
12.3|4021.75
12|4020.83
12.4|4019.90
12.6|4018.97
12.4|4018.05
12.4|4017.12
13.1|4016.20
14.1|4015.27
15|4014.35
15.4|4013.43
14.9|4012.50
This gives 2.2 angstroms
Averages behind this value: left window 12.4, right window 12.9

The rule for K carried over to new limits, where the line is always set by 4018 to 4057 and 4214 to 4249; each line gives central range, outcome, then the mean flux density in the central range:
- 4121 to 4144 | -0.8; 12.8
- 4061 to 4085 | 0.4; 12.2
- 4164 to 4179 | -0.5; 12.8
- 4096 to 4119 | 1.0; 11.9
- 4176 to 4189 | -0.7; 13.1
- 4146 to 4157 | -0.4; 12.8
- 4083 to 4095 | -0.2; 12.7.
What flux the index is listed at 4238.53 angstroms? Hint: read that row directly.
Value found 12.2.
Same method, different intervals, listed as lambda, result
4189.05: 13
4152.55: 12.5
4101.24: 8.81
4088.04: 12.6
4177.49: 13.7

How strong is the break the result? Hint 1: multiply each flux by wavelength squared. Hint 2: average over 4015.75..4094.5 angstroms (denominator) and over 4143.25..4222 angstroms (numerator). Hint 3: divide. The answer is 1.1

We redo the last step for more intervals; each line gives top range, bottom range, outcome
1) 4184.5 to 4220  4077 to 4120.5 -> 1.11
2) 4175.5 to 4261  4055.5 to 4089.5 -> 1.11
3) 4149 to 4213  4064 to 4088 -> 1.10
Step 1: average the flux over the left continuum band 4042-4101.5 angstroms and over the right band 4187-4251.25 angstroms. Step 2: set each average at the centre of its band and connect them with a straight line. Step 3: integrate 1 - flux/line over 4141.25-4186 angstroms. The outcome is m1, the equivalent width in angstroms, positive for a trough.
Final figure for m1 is -1.7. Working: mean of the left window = 12.2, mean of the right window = 12.6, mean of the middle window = 12.9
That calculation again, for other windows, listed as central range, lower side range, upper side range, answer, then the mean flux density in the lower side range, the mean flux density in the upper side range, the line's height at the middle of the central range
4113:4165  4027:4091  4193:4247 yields -1.6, 12.3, 12.6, 12.4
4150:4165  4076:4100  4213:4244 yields -0.5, 12.4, 12.4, 12.4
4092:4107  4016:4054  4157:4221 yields 1.7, 12.5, 12.9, 12.7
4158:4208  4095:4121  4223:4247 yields -2.7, 12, 12.2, 12.1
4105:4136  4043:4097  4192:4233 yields -0.7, 12.3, 12.6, 12.4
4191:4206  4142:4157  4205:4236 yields 0.3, 12.8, 12.6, 12.7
